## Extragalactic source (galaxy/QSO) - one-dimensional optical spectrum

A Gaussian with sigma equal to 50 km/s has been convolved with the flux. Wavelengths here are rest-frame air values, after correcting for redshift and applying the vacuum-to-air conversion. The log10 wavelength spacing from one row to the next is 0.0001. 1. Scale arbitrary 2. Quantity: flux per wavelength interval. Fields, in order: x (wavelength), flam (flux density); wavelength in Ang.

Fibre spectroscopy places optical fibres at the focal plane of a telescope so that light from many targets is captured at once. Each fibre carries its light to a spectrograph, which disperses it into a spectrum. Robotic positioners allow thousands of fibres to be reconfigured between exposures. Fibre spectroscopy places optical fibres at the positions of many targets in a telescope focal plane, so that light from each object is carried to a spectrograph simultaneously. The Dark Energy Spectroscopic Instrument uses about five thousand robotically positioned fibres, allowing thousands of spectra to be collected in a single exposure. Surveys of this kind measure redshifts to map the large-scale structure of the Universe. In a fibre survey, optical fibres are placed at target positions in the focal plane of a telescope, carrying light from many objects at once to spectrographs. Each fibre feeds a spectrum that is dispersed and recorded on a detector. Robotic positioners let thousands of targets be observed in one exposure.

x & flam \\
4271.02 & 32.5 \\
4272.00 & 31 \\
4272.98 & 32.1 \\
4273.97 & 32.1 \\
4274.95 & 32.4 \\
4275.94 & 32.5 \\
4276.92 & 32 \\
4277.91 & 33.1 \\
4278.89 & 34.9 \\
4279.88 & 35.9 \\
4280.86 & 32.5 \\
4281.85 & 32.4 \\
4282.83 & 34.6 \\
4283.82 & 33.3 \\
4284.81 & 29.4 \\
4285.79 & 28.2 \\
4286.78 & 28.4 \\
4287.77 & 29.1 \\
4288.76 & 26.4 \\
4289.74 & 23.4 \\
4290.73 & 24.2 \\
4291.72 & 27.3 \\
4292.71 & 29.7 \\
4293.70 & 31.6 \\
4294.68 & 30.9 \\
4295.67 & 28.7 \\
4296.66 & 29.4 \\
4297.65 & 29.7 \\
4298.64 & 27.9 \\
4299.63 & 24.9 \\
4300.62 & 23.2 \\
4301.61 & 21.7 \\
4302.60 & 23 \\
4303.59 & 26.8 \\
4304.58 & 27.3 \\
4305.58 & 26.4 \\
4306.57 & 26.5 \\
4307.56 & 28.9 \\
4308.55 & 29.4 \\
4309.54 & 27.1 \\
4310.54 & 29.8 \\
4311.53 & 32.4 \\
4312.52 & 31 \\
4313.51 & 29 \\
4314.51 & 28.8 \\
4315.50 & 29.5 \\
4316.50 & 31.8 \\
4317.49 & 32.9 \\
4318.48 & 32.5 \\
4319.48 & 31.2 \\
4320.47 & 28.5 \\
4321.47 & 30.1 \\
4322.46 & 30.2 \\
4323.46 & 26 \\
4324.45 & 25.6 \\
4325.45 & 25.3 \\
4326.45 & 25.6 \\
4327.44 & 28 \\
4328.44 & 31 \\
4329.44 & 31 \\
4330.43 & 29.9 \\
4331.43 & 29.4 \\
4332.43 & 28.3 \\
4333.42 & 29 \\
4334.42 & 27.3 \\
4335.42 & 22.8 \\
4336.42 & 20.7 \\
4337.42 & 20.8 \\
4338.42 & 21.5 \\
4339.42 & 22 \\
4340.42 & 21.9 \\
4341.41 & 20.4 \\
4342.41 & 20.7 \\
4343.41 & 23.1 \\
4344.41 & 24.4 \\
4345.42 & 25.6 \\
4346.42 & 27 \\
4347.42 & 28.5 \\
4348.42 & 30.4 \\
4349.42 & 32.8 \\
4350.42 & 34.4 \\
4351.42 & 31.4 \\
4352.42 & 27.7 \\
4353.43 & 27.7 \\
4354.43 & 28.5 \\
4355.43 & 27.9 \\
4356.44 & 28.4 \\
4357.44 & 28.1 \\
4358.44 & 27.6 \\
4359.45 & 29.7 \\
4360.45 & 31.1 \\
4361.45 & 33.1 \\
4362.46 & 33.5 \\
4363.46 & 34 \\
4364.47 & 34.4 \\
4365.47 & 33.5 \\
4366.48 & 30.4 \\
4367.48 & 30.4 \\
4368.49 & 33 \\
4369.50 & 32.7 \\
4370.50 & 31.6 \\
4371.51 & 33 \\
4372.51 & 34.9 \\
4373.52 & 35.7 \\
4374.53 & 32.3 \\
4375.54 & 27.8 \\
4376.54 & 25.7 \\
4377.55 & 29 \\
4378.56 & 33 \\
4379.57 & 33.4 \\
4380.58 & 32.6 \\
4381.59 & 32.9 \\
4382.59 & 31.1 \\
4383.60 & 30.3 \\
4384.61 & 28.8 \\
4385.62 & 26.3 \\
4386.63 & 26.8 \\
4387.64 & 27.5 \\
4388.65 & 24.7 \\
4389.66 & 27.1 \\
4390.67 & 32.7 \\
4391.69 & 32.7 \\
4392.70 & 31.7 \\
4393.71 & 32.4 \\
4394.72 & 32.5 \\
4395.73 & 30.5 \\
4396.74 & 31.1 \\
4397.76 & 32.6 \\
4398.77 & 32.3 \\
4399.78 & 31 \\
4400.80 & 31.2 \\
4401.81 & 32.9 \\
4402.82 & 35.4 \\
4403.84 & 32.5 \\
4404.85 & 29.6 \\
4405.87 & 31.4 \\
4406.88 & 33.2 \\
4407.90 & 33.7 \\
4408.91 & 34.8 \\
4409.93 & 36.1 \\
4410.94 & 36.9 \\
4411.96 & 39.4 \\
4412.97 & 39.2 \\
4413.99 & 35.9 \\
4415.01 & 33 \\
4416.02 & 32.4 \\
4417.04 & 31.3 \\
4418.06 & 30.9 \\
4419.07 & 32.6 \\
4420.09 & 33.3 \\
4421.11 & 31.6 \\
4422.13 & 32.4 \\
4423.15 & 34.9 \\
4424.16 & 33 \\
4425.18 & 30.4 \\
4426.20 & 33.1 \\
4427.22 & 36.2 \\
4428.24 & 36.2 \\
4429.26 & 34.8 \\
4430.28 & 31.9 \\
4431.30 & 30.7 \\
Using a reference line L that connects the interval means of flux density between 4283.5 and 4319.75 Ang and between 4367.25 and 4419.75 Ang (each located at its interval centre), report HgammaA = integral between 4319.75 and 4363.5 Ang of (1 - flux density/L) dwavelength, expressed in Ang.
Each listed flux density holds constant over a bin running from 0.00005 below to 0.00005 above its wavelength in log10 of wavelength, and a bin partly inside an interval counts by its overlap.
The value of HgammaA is 3.6 Ang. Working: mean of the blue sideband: 28.4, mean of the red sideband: 32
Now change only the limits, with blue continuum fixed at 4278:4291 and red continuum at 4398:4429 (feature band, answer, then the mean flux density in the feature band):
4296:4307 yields 1.7 Ang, 26.1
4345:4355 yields 0.8 Ang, 29.4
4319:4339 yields 2.8 Ang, 27.1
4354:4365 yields 0.6 Ang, 30.6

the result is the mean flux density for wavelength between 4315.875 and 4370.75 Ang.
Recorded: 28.5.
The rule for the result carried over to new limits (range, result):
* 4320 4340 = 26.6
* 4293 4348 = 27.2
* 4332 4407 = 29.5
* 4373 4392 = 30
